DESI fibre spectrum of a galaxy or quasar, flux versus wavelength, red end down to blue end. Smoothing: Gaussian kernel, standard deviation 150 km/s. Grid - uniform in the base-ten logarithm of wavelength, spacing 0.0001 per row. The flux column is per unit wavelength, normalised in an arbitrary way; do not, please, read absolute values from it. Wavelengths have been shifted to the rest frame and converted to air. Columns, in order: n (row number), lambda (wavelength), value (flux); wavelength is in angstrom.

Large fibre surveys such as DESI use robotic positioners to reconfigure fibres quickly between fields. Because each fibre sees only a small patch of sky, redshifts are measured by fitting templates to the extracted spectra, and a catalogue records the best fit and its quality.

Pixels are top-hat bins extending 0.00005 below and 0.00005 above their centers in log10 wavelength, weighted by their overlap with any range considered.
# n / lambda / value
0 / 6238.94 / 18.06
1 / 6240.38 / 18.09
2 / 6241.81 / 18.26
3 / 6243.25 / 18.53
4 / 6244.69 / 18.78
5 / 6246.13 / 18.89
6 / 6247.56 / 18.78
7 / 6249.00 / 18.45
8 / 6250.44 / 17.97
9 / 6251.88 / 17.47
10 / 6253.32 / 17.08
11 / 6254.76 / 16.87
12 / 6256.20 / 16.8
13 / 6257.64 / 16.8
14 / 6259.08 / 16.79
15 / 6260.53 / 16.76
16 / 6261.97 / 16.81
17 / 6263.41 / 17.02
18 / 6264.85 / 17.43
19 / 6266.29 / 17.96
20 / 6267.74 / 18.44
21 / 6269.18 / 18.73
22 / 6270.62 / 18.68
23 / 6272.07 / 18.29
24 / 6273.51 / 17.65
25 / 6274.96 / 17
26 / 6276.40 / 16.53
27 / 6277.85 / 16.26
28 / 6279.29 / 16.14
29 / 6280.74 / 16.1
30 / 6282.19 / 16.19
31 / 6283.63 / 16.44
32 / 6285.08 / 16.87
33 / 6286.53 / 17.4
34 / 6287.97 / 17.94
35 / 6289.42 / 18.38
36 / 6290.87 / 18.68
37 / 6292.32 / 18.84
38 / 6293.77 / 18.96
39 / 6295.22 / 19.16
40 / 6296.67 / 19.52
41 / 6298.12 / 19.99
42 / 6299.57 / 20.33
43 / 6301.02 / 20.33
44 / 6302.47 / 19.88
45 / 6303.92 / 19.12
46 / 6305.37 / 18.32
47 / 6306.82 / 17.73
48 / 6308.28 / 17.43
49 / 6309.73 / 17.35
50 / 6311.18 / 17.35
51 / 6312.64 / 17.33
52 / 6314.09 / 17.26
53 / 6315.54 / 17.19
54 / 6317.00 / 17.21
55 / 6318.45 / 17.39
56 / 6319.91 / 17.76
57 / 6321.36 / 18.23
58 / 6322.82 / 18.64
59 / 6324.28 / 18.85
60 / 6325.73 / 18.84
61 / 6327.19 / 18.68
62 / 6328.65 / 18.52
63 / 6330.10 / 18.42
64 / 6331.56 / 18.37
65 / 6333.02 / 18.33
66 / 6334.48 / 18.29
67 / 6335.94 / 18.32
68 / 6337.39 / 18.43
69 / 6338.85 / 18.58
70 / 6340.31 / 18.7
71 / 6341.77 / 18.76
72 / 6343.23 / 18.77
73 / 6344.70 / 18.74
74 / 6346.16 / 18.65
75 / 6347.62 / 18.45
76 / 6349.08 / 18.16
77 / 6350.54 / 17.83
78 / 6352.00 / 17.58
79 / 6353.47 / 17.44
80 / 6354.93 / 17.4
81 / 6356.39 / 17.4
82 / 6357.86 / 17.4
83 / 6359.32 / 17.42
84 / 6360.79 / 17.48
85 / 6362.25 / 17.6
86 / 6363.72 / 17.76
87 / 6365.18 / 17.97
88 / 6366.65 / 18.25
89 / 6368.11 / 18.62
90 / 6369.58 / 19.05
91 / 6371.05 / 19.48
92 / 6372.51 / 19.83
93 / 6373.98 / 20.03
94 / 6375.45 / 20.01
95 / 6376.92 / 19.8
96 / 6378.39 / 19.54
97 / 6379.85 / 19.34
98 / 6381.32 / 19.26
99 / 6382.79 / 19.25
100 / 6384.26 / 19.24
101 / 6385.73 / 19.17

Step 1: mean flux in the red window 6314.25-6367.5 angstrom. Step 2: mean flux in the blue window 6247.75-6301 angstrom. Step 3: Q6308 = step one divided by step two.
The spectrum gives 1.02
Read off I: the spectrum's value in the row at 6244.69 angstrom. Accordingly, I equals 18.78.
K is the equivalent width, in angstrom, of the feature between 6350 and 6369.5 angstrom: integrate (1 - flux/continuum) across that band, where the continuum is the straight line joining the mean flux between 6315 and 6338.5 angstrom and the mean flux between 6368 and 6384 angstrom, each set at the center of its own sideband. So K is 1.4 angstrom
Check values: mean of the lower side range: 18.2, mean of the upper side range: 19.5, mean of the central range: 17.7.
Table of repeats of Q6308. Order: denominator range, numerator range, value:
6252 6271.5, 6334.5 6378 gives 1.06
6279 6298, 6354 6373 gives 1.01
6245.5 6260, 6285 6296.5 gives 1.05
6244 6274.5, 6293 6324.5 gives 1.04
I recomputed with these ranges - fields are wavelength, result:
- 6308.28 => 17.43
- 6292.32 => 18.84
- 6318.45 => 17.39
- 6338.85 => 18.58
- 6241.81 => 18.26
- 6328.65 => 18.52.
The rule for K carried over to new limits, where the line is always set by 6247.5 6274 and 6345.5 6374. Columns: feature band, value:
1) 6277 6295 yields 0.34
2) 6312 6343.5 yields -0.44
